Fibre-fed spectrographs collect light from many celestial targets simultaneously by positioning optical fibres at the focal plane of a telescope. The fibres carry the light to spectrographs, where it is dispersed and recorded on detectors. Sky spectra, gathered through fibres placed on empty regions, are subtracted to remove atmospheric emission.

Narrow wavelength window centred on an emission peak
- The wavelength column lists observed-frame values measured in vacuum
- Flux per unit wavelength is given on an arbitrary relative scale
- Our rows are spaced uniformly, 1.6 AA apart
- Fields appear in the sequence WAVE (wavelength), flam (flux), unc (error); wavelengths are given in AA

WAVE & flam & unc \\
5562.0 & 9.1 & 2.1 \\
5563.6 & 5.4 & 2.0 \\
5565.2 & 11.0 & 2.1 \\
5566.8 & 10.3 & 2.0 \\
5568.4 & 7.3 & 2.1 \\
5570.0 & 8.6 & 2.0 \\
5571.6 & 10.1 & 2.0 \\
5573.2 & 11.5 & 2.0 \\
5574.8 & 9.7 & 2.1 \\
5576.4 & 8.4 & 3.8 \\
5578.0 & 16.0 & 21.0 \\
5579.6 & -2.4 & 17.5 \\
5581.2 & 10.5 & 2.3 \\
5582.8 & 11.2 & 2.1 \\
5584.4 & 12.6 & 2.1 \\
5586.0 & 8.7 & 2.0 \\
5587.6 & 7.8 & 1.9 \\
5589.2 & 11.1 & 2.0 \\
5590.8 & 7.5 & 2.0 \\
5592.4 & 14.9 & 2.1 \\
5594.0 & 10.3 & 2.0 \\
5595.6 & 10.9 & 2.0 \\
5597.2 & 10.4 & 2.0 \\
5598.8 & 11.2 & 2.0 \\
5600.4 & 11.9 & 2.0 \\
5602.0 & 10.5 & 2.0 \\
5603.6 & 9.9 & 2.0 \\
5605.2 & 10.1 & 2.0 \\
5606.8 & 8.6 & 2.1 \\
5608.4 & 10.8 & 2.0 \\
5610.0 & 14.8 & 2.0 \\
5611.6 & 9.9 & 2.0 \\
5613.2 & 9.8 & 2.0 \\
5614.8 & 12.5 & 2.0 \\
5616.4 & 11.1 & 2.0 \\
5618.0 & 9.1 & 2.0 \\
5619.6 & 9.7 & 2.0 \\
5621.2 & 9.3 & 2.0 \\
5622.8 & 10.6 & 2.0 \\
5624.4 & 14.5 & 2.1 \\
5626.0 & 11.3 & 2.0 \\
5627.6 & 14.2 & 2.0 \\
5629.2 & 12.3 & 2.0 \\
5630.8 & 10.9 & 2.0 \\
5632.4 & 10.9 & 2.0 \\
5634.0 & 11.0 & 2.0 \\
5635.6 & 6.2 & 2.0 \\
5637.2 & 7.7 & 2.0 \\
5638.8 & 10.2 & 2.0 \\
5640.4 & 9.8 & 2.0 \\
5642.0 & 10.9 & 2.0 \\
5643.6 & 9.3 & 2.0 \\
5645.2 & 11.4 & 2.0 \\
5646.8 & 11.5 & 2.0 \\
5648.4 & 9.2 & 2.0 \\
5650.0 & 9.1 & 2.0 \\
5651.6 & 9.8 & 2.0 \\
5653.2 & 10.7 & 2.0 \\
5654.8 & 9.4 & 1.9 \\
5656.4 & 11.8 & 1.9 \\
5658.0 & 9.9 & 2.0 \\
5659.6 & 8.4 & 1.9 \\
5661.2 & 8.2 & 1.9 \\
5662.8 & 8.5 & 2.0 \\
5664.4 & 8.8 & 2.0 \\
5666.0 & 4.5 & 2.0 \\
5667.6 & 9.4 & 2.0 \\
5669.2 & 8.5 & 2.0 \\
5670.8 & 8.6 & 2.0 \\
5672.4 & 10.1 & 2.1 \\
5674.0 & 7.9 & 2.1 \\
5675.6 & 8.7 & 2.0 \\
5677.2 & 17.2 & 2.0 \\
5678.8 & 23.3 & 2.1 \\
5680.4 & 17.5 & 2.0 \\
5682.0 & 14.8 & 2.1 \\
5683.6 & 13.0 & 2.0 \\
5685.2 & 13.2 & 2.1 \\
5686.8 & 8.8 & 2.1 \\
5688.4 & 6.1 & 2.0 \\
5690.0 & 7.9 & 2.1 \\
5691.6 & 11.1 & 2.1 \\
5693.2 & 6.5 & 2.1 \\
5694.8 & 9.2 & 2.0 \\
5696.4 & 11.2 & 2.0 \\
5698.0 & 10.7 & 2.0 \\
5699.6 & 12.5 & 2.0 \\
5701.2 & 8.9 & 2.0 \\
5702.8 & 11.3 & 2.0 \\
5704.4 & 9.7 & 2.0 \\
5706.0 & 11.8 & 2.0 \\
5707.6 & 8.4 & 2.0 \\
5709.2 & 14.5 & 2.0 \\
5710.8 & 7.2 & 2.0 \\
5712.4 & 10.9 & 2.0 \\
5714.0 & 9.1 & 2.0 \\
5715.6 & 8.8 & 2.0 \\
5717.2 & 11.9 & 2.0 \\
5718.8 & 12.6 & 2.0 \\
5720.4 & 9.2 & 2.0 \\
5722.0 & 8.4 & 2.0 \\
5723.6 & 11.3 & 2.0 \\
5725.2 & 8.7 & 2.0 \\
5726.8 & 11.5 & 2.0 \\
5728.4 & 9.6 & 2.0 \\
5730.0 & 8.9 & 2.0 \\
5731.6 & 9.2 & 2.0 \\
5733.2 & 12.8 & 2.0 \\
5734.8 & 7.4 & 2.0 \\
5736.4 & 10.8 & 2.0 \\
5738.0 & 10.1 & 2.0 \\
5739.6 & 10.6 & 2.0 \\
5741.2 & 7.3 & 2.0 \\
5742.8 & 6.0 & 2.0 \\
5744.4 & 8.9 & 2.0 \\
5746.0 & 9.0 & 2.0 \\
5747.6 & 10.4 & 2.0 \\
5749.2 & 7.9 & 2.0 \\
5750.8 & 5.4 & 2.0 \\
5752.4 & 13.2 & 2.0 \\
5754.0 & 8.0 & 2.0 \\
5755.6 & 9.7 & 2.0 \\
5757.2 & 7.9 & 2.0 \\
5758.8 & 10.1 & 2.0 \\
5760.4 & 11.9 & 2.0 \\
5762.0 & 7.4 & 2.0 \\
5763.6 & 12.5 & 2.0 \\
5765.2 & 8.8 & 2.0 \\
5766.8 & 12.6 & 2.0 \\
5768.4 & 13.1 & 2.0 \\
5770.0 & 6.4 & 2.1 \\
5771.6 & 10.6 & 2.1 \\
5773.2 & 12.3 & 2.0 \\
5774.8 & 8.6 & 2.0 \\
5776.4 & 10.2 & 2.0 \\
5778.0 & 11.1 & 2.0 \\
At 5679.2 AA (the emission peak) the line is H-beta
